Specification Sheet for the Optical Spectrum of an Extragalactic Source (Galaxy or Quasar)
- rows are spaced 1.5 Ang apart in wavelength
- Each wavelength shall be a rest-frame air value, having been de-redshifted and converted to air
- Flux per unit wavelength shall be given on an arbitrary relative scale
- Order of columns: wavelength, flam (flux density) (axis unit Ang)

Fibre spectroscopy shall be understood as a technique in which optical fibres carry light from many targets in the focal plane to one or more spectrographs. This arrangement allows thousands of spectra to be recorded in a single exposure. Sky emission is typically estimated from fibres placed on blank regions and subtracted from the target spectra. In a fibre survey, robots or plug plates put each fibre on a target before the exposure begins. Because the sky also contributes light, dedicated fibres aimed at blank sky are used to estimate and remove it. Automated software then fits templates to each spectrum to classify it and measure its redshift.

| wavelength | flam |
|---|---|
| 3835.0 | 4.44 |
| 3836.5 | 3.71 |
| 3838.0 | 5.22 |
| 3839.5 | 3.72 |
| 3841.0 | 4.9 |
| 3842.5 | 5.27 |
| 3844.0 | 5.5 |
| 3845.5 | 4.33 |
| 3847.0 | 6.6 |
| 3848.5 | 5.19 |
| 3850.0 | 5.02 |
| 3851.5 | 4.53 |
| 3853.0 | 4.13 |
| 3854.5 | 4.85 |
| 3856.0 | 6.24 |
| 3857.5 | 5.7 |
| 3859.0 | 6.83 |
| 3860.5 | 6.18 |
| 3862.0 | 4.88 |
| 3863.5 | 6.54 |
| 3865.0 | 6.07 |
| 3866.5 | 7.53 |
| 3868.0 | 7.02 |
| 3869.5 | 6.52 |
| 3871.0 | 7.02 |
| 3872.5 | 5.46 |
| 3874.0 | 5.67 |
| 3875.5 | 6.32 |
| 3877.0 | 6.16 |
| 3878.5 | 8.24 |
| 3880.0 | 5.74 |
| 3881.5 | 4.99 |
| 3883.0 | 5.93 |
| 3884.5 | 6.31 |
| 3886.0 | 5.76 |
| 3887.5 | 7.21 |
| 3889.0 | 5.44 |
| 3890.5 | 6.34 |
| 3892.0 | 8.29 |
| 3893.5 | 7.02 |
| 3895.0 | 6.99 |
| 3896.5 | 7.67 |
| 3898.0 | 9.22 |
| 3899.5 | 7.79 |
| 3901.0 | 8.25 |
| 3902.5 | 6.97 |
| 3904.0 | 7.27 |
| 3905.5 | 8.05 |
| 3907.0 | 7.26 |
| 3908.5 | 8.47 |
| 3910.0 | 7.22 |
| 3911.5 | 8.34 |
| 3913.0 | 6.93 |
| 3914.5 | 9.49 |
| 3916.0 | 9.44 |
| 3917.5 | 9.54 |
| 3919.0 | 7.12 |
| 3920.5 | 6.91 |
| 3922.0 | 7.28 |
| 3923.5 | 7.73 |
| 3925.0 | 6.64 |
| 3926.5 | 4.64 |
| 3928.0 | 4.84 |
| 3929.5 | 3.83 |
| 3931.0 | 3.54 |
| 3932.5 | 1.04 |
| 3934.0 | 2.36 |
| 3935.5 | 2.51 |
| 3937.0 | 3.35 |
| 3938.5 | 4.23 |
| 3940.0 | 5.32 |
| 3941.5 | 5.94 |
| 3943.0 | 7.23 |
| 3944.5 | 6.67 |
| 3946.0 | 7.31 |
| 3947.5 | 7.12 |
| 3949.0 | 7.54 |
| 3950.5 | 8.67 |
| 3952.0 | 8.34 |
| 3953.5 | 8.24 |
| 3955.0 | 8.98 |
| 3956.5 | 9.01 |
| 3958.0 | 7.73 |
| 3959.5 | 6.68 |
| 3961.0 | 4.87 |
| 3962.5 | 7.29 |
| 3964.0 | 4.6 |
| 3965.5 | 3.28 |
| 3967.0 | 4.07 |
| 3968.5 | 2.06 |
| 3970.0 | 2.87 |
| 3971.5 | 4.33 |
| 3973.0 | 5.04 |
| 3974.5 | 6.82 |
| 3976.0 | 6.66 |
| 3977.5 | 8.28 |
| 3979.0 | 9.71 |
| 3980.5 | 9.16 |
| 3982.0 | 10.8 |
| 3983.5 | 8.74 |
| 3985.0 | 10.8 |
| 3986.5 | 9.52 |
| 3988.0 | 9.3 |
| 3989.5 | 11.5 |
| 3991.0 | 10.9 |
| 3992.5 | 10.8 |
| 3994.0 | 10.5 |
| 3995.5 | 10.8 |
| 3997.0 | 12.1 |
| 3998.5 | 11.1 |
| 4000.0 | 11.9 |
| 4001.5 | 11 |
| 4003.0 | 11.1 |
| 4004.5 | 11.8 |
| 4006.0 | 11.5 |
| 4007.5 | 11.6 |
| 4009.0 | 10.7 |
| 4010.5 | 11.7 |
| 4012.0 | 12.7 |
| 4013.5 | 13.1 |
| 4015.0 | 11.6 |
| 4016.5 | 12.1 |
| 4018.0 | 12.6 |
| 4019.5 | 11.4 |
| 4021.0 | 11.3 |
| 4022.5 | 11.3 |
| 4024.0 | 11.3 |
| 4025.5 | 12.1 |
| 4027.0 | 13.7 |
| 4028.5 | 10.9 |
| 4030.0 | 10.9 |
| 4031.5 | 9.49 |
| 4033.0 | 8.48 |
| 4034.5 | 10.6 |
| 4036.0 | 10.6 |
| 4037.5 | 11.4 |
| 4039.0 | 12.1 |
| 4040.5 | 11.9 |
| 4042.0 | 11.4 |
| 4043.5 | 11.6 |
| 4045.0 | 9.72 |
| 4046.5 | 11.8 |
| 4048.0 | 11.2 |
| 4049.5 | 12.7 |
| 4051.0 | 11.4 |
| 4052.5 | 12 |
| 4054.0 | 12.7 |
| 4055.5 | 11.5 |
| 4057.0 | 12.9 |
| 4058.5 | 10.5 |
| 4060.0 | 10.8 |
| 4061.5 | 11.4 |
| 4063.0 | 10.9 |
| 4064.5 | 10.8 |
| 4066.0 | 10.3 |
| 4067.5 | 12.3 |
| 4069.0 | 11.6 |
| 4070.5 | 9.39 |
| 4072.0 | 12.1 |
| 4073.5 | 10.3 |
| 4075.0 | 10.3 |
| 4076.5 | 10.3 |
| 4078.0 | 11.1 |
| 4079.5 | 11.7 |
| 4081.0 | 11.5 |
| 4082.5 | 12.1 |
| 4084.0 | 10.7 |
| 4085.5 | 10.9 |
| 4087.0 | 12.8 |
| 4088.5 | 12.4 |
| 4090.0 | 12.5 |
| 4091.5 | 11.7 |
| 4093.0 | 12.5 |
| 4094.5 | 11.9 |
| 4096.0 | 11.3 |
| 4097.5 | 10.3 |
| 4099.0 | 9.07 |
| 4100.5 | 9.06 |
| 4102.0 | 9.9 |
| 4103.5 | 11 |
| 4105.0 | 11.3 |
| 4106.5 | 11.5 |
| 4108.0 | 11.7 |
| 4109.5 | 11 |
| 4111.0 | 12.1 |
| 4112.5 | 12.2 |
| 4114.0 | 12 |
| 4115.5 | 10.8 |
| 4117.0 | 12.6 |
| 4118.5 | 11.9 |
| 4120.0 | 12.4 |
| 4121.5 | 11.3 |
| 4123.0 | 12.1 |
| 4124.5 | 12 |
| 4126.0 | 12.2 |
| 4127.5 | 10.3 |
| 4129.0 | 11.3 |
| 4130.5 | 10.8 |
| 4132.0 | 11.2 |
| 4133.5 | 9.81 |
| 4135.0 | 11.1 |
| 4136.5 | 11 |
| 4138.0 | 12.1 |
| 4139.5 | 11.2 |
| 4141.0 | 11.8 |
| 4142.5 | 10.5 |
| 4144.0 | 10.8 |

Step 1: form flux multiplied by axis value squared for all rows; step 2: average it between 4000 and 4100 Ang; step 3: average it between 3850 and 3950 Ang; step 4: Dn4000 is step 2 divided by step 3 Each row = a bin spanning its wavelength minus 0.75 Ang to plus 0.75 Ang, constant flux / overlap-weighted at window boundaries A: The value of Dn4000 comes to 1.93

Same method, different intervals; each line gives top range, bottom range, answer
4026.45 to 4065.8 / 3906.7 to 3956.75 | 1.83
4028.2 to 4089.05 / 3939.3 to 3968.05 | 1.75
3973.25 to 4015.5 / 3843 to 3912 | 1.72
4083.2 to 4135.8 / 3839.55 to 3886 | 2.21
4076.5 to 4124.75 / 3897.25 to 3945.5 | 1.95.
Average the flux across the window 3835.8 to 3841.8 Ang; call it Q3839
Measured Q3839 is 4.4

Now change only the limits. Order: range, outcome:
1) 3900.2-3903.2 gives 7.62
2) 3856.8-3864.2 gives 6.02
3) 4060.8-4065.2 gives 11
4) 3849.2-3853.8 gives 4.57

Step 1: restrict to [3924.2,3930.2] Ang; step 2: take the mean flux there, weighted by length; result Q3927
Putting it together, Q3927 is 5.02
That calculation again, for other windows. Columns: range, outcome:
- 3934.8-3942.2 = 4.27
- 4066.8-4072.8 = 11.3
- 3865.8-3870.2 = 7.02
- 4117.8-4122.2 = 11.9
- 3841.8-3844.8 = 5.37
